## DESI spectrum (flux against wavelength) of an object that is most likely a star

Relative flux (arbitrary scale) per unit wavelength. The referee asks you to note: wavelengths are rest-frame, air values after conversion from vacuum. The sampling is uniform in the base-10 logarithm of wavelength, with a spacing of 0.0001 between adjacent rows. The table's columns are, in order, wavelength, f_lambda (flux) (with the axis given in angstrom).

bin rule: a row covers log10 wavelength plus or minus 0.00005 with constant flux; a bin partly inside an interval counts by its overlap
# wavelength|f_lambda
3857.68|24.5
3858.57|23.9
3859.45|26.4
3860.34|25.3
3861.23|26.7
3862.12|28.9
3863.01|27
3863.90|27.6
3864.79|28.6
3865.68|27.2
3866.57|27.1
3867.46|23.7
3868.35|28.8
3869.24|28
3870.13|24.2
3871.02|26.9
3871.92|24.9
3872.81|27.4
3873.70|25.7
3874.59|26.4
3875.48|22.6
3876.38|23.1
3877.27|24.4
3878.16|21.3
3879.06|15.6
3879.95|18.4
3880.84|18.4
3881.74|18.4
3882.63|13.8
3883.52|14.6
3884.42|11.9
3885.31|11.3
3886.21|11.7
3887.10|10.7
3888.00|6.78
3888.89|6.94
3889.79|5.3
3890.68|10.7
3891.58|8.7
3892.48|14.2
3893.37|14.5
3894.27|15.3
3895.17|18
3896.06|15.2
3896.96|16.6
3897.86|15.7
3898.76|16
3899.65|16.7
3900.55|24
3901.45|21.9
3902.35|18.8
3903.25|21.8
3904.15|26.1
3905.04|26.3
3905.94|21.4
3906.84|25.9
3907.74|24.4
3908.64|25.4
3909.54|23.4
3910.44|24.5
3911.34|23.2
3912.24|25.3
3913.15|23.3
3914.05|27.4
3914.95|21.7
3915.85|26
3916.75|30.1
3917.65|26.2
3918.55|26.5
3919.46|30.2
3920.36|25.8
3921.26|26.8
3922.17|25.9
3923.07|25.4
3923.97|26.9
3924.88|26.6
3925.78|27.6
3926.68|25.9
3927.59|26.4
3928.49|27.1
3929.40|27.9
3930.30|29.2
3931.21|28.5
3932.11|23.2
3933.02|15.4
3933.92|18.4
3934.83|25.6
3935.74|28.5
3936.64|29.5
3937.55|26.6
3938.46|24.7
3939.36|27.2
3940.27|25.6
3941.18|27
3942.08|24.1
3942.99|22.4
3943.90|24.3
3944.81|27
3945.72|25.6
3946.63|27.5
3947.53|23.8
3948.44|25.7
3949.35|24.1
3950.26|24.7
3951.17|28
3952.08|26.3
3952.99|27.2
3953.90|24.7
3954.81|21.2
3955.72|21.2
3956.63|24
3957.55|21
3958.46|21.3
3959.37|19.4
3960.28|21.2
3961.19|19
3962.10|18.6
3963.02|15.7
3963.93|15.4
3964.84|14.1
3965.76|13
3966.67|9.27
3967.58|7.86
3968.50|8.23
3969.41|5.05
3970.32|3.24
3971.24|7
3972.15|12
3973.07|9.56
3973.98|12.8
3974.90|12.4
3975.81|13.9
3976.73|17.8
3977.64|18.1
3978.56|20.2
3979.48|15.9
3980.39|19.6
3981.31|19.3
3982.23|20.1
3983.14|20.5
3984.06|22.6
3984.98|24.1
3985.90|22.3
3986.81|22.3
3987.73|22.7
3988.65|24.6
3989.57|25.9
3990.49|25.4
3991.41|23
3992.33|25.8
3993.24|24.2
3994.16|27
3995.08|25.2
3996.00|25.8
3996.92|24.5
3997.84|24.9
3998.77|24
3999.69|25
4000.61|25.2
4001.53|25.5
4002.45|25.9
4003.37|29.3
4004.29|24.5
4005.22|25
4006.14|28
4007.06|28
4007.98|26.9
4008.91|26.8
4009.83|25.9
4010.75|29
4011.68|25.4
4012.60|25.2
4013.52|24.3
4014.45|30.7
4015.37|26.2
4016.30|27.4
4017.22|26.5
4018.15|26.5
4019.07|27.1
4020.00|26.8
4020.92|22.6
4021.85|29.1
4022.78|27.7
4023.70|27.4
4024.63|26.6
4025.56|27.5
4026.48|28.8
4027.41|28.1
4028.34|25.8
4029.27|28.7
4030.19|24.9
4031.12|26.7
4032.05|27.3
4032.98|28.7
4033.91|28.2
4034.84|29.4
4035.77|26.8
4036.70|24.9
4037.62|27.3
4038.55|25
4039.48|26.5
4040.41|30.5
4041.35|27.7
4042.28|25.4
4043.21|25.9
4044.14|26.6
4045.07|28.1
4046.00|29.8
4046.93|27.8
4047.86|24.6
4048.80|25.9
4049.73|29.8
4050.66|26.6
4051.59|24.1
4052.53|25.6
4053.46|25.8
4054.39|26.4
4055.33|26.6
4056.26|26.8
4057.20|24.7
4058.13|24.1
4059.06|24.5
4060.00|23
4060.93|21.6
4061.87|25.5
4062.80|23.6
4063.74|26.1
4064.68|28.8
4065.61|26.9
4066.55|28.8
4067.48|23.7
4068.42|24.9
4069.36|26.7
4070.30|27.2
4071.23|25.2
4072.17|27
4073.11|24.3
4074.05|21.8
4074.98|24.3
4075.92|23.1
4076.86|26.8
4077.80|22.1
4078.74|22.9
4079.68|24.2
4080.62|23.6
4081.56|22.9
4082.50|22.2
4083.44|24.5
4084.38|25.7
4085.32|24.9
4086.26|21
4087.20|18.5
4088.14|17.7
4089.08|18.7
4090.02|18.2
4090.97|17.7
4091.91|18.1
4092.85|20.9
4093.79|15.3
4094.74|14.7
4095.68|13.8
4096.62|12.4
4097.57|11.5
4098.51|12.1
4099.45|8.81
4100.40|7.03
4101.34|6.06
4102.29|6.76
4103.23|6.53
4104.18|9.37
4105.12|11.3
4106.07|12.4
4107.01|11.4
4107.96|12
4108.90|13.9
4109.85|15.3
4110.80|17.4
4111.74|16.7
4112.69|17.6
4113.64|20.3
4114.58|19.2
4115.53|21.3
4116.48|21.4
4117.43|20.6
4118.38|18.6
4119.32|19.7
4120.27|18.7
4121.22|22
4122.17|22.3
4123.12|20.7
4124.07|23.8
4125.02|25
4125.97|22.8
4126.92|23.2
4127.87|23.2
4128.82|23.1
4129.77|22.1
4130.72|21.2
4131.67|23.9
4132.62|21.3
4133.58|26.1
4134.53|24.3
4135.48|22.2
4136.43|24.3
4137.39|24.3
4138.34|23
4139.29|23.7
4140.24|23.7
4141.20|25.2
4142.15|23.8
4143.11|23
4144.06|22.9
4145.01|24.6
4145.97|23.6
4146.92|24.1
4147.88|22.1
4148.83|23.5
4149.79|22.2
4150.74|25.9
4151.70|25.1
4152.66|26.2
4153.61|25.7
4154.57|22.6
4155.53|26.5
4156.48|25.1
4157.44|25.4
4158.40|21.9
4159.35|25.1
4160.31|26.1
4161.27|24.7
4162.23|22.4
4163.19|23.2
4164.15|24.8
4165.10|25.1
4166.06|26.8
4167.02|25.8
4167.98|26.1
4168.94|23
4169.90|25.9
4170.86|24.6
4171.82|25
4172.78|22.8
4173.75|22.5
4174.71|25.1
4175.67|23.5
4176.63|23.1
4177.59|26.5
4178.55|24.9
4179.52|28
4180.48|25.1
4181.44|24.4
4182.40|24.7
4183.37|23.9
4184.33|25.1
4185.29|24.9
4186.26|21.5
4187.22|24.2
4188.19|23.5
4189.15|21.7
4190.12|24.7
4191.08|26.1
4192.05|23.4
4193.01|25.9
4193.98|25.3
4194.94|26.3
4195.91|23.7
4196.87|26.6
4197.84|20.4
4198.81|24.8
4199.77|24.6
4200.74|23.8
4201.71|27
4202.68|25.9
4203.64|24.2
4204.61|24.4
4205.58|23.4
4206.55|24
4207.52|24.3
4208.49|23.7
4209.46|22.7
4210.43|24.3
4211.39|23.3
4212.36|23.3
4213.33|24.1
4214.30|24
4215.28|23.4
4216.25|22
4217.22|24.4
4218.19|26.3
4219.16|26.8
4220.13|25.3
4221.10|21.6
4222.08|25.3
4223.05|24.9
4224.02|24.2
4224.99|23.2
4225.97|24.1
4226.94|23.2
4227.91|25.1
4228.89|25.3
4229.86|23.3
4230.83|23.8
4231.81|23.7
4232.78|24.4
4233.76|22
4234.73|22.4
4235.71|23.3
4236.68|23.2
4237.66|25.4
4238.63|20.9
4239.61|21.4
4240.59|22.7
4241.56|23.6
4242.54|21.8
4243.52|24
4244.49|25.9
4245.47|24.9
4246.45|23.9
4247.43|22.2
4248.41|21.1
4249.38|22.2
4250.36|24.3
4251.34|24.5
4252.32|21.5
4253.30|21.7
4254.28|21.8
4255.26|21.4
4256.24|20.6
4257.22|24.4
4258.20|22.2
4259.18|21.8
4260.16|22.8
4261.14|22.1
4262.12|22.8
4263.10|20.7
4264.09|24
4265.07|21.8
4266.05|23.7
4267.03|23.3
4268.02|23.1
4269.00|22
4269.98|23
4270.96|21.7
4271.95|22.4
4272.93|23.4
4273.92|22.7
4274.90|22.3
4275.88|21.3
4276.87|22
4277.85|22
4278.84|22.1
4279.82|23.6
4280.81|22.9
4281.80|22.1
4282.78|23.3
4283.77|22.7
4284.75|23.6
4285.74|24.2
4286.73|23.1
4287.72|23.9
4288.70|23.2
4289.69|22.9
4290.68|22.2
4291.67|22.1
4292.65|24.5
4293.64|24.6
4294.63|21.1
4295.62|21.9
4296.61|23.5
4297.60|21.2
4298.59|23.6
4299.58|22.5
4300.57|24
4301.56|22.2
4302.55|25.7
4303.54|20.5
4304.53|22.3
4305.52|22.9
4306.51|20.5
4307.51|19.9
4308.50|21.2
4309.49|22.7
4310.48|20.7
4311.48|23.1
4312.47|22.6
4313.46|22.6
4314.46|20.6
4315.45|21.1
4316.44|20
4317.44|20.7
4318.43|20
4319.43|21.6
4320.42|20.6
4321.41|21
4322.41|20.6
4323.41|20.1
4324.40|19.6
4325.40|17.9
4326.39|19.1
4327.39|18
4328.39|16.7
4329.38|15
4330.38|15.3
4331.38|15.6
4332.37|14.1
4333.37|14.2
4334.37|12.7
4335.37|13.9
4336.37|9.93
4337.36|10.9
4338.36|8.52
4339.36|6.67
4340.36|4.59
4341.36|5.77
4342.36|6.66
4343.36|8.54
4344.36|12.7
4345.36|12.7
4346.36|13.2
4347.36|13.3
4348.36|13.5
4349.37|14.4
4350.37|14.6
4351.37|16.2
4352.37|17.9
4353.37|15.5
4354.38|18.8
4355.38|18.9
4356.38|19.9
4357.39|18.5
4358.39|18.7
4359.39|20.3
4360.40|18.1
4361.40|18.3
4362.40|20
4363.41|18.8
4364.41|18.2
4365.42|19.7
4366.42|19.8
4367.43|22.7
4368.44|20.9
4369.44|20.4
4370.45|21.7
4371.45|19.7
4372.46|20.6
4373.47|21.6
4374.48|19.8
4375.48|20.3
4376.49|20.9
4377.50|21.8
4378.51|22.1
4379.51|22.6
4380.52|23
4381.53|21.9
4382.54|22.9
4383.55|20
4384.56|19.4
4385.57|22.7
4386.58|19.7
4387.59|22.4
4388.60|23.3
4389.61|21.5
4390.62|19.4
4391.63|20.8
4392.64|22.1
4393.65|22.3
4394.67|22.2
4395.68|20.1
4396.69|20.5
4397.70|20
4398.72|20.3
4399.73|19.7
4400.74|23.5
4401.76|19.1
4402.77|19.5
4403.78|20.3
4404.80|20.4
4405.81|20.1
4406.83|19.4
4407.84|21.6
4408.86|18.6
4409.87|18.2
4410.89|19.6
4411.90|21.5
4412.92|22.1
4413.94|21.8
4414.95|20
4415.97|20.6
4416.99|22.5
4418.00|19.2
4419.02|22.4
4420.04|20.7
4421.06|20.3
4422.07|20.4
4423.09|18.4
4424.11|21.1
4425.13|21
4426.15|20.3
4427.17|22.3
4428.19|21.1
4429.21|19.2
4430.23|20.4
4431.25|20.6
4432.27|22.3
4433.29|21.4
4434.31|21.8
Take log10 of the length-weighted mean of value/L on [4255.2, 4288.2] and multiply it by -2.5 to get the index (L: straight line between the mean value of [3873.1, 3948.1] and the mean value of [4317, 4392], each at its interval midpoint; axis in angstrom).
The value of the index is -0.22 mag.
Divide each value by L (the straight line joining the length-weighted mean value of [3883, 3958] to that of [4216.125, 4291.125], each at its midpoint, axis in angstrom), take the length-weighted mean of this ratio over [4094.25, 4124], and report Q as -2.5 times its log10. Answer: 0.45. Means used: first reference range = 22.3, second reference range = 23.1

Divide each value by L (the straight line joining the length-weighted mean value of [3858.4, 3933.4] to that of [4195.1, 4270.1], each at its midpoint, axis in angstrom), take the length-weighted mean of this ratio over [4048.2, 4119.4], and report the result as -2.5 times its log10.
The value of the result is 0.13 mag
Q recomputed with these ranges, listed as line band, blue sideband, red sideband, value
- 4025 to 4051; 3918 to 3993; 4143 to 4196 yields -0.20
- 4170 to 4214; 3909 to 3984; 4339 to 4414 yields -0.21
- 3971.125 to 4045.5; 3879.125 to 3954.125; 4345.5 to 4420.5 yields -0.14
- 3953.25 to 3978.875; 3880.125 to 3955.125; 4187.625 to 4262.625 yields 0.41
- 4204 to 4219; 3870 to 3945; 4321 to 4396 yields -0.25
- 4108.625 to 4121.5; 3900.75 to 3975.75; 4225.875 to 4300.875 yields 0.20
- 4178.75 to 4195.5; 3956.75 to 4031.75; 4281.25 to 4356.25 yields -0.23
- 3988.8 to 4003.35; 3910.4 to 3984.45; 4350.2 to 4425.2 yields -0.17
